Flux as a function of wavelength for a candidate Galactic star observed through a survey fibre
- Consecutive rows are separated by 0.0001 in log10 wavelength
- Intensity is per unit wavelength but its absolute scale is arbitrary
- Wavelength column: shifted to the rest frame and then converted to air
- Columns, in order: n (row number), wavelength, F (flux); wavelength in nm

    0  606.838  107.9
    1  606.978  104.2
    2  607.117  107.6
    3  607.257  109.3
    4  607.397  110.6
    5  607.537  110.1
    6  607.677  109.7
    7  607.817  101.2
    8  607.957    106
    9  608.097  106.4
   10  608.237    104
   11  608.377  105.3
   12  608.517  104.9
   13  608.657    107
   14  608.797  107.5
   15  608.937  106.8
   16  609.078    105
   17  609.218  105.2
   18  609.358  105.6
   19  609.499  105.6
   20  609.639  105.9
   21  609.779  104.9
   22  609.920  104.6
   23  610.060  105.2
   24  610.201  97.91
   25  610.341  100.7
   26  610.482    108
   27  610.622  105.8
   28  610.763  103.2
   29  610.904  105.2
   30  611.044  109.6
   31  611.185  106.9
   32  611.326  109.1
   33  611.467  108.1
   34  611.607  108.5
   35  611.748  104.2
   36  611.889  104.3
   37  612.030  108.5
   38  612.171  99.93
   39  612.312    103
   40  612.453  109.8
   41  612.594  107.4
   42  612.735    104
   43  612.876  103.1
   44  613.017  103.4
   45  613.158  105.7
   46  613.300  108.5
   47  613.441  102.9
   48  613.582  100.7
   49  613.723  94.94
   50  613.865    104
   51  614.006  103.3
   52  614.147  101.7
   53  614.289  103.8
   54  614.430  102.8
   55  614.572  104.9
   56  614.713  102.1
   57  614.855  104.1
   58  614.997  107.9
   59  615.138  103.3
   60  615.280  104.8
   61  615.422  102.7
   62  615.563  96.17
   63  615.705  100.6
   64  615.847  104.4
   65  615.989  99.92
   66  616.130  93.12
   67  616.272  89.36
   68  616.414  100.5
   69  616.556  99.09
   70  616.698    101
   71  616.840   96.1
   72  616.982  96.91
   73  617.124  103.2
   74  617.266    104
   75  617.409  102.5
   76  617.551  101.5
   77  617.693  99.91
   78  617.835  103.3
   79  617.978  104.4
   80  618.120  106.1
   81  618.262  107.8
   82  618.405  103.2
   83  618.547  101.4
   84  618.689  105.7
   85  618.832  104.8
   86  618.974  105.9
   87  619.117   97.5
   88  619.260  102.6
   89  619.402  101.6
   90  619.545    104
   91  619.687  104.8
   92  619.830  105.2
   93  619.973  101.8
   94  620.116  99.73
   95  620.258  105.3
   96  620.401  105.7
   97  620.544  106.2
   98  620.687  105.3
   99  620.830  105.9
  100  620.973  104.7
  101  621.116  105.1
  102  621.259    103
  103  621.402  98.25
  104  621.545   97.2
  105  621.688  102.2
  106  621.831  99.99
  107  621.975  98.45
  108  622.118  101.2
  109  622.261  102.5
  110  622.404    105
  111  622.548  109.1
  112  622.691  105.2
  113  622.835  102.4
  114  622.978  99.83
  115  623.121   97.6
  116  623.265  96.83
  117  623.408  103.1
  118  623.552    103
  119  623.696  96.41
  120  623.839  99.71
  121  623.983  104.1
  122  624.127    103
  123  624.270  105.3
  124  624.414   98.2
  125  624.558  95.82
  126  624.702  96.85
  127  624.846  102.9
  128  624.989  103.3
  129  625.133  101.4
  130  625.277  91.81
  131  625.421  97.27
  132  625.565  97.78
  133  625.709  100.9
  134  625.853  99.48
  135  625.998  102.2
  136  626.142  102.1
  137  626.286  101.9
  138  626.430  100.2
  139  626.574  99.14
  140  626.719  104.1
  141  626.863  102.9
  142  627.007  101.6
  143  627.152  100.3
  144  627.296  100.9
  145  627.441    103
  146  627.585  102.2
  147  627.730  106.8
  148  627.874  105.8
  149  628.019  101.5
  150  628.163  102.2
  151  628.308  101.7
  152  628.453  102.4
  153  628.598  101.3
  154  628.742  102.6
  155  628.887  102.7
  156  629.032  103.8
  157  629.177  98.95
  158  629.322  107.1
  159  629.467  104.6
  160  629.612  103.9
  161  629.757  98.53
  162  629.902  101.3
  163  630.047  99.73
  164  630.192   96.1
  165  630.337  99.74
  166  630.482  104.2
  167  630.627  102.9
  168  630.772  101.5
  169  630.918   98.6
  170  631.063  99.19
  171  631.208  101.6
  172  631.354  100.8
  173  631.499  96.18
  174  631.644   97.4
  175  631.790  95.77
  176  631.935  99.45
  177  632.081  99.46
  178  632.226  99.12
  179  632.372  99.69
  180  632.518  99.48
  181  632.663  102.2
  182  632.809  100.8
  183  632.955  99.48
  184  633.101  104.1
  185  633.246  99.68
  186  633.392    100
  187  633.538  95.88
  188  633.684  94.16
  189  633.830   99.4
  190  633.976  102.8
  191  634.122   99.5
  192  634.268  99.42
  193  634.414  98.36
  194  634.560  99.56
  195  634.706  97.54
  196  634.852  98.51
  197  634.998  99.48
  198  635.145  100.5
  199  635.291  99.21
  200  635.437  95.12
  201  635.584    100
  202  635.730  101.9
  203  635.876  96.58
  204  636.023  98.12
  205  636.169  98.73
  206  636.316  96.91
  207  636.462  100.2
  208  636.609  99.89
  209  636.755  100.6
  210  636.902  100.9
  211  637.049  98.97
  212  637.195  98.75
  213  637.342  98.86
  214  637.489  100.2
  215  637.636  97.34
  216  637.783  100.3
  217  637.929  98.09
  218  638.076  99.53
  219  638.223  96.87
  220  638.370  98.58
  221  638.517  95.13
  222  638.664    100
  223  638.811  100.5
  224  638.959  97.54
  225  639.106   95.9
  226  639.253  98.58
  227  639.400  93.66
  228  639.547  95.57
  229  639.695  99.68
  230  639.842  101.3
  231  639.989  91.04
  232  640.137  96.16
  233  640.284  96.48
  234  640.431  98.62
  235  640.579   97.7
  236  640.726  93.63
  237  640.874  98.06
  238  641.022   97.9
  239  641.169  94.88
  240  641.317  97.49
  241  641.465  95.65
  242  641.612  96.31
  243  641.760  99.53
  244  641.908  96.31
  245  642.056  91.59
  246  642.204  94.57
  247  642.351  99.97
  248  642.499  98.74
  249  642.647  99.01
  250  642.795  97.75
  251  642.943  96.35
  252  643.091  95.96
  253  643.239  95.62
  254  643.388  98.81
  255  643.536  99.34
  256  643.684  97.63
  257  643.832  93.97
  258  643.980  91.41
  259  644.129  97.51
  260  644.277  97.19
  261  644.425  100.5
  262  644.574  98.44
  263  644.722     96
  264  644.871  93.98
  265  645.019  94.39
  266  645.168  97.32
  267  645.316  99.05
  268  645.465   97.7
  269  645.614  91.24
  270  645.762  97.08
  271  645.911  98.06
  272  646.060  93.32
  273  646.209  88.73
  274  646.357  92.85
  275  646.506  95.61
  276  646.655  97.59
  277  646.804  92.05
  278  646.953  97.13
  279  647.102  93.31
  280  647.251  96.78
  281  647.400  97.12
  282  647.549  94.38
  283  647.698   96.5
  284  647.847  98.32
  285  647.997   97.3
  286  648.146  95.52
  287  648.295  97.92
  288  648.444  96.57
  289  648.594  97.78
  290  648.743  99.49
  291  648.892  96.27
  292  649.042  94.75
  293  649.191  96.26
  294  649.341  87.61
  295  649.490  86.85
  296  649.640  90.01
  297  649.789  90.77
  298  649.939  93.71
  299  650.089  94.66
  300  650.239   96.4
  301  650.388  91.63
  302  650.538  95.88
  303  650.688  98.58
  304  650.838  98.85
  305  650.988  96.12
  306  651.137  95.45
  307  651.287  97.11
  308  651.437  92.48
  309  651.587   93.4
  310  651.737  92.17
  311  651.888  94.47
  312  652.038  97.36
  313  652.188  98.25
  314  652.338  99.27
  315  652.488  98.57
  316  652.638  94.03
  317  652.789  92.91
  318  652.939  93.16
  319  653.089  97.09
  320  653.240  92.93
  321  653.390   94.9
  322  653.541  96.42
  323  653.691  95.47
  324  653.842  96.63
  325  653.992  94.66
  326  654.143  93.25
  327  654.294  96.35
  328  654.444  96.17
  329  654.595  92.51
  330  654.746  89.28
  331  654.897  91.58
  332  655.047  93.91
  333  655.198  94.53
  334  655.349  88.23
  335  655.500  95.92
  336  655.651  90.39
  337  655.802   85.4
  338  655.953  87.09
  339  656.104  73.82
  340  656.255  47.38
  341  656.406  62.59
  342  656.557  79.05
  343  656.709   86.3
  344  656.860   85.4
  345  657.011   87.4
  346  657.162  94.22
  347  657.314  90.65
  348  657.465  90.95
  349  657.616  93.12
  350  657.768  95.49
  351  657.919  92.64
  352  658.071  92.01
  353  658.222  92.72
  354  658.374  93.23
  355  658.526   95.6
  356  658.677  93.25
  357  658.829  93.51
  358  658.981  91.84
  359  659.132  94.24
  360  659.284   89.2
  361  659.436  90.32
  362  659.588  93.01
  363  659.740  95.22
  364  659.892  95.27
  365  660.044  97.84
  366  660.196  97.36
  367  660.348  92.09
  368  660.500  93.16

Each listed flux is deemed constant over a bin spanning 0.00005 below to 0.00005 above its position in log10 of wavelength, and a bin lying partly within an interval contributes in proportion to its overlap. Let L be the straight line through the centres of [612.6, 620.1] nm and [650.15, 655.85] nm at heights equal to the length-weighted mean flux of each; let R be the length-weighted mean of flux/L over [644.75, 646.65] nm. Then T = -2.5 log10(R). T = 0.01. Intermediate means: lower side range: 102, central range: 95.1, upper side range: 94.6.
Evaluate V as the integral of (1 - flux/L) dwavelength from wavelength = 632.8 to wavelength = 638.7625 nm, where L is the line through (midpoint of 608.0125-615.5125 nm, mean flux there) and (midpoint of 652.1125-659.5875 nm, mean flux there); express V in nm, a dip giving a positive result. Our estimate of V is -0.12 nm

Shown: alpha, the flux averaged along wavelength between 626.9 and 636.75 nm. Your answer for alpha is 100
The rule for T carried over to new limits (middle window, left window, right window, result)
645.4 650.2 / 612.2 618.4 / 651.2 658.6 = -0.021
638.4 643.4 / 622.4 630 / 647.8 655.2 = 0.008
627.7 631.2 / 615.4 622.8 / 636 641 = -0.021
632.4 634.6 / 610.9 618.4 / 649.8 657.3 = -0.024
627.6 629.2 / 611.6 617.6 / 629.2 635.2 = -0.025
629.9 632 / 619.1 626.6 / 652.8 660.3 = -0.007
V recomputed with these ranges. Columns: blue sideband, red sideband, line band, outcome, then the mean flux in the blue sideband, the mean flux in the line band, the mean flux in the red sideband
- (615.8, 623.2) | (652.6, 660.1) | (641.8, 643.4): -0.032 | 102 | 96.7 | 90.5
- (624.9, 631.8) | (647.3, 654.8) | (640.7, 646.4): 0.047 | 101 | 96.3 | 95.1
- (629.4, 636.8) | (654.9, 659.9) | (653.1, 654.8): -0.084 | 99.6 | 94.5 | 88.6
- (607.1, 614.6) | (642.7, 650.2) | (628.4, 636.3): -0.049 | 105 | 100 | 95.5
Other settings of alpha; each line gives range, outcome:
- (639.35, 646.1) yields 96.6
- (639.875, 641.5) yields 96.3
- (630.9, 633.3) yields 99.6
